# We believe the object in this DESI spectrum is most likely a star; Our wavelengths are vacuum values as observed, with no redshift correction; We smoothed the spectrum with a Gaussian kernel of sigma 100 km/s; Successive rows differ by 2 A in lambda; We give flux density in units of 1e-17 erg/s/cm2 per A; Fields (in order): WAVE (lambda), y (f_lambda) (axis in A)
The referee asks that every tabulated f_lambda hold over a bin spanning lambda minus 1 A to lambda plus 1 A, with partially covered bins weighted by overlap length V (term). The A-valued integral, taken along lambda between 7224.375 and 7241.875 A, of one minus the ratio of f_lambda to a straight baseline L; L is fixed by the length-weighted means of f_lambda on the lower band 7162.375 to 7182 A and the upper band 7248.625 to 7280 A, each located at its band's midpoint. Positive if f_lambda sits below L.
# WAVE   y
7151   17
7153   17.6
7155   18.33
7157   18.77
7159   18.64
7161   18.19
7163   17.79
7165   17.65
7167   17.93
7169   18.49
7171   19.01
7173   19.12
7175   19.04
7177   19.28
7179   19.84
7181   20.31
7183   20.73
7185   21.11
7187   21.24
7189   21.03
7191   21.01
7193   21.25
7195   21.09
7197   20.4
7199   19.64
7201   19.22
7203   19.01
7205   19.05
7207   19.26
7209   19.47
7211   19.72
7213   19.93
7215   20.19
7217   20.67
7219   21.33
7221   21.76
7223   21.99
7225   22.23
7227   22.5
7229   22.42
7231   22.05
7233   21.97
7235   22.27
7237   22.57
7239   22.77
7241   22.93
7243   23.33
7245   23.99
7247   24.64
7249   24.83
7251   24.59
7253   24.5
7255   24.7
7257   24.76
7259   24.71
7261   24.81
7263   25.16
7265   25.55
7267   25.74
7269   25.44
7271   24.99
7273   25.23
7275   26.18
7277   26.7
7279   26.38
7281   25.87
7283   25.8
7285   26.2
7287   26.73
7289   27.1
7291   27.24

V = 0.5 A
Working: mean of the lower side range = 18.9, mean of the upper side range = 25.3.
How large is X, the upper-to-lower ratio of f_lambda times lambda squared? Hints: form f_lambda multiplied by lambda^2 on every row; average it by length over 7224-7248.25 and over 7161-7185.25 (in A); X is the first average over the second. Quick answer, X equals 1.22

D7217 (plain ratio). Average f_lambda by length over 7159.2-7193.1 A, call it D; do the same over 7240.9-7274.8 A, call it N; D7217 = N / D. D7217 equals 1.3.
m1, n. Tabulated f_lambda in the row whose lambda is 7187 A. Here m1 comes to 21.24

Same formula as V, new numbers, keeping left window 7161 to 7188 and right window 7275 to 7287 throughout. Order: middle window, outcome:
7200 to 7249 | 2.3 A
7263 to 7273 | 0.0 A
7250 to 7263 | 0.0 A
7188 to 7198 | -0.2 A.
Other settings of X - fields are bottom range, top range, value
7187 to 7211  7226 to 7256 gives 1.18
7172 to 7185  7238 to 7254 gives 1.23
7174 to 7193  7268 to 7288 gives 1.30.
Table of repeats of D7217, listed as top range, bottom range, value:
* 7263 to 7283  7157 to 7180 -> 1.38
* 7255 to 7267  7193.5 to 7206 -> 1.26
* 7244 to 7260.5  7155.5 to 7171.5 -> 1.34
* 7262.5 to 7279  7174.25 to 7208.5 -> 1.27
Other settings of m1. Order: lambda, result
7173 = 19.12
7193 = 21.25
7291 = 27.24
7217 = 20.67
